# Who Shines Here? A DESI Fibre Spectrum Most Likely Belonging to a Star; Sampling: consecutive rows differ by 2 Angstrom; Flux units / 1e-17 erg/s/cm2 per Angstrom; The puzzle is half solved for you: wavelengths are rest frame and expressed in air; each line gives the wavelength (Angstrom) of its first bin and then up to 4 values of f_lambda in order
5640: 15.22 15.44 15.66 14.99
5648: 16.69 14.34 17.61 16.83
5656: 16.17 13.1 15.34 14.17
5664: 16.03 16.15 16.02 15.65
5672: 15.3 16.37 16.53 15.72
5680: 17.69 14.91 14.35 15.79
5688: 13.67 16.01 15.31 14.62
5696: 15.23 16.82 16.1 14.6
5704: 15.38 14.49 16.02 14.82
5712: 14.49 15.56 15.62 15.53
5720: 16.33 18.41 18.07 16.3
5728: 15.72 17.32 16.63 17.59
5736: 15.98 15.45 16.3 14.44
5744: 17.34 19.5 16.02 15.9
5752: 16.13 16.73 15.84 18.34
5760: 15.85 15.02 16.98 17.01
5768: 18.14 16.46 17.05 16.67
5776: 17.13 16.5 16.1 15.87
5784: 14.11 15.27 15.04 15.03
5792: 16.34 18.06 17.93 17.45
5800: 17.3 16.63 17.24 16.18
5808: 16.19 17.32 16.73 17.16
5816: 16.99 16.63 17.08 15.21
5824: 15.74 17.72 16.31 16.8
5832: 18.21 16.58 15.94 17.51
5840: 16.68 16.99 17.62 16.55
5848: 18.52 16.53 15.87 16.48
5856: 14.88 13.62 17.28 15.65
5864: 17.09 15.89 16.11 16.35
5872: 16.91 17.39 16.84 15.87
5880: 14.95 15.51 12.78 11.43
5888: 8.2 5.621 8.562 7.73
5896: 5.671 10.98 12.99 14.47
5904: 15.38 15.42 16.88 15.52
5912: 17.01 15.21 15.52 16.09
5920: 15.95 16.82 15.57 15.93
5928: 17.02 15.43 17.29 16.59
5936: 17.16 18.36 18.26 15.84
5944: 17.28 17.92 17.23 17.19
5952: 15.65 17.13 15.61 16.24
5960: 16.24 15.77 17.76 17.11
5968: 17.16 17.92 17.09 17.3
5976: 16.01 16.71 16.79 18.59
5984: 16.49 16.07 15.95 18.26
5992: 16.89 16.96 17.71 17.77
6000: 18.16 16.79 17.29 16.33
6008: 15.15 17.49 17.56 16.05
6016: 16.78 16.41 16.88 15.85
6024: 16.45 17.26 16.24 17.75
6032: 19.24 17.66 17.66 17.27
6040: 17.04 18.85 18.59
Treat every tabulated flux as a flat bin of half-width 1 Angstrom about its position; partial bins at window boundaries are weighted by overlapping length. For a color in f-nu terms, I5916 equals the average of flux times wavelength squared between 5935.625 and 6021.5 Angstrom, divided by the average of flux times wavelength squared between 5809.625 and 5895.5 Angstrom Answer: 1.15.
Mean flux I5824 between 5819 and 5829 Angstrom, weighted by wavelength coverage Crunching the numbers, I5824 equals 16.4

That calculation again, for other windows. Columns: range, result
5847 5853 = 17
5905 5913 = 16.2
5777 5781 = 16.3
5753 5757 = 16.3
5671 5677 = 16.1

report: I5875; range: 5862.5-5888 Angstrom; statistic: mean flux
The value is 15.3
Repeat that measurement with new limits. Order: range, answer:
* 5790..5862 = 16.7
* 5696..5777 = 16.3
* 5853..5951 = 15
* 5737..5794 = 16.3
